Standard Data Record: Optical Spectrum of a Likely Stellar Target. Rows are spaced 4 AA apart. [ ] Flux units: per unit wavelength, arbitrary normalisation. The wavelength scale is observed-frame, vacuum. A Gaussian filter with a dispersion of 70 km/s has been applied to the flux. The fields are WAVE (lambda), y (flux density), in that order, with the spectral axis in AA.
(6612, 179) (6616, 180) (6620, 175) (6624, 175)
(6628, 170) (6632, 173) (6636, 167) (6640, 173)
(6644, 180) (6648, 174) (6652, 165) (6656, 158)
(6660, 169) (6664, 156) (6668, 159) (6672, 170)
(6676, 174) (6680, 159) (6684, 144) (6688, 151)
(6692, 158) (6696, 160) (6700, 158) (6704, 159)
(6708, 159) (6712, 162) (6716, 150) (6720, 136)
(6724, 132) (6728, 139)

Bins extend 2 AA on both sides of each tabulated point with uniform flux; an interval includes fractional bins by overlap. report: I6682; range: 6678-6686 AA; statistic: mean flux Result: 152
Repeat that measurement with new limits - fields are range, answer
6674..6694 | 157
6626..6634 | 172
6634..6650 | 174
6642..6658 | 169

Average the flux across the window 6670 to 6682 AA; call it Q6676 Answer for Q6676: 168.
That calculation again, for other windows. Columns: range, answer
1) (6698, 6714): 160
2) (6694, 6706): 159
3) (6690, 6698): 159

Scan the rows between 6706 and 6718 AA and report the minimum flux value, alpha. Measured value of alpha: 150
